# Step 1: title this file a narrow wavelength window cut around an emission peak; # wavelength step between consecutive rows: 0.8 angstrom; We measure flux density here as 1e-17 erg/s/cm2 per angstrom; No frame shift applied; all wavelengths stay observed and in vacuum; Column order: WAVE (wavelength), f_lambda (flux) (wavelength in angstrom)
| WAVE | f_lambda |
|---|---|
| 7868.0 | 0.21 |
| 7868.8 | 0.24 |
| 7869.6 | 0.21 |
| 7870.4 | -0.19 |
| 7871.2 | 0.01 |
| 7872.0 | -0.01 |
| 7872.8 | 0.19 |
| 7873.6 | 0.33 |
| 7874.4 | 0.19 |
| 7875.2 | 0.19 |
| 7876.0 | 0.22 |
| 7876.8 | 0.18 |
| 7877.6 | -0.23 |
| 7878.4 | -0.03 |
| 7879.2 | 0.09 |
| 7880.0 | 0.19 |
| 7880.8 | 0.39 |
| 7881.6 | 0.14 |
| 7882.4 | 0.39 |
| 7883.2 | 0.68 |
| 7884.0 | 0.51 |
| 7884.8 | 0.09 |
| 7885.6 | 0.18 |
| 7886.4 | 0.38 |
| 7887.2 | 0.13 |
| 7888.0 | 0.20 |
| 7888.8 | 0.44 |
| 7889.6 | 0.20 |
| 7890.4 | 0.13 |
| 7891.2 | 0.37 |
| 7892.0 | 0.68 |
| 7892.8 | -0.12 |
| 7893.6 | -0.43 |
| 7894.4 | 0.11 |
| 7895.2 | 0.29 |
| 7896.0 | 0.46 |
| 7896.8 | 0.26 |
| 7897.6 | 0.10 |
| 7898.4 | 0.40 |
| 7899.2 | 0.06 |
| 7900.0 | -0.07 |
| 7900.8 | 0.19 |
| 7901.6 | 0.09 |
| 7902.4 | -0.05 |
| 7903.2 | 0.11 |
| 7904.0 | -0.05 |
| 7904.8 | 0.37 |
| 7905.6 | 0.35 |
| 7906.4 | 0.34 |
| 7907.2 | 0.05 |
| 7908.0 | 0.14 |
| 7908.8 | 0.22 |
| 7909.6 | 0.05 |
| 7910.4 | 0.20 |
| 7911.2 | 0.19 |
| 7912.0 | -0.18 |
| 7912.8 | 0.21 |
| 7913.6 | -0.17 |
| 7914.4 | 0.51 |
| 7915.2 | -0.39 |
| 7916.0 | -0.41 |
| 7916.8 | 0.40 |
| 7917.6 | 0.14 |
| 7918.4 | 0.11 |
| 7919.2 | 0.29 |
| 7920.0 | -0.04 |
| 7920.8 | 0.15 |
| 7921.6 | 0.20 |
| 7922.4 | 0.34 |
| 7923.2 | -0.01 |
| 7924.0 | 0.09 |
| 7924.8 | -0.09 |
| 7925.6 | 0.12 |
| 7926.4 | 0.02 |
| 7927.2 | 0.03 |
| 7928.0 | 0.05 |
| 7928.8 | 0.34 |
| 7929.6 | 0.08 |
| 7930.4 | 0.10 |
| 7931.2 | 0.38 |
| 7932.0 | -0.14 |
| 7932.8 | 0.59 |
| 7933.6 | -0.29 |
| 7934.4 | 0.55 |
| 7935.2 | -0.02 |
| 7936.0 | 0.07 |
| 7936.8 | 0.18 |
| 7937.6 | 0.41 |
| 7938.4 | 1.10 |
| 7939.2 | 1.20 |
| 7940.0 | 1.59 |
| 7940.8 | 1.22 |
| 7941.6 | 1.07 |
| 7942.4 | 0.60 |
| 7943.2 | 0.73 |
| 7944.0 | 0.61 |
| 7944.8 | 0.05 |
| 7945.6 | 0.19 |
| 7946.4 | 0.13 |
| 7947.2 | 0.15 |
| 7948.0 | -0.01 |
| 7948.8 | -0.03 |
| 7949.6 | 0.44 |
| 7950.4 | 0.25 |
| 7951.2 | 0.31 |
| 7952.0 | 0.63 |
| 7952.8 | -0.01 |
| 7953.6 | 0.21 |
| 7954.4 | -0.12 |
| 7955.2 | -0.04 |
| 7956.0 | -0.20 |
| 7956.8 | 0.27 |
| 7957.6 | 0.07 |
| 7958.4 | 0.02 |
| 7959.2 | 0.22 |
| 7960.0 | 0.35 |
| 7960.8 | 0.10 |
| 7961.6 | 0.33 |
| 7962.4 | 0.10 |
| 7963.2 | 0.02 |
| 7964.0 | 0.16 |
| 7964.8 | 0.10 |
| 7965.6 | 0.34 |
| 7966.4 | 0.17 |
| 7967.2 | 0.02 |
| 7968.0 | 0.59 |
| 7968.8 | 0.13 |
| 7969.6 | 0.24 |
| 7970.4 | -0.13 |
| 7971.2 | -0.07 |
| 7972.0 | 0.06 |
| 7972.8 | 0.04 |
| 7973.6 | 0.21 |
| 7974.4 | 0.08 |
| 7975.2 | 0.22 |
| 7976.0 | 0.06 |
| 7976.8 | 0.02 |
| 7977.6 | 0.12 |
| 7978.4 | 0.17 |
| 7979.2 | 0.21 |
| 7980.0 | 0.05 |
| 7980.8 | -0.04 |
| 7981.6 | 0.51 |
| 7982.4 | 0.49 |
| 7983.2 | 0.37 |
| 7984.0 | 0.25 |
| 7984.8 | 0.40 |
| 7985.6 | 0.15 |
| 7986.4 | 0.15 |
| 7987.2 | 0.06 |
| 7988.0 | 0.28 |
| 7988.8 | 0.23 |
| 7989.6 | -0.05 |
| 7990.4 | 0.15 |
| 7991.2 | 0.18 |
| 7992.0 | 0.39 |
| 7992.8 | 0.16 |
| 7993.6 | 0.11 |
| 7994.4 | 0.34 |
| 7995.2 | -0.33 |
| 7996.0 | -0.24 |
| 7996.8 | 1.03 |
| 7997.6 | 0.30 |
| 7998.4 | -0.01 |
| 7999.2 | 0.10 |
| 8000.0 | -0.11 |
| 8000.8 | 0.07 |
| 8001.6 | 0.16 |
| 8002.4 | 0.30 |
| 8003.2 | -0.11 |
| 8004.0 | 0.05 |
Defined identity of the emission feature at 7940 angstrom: [O III]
